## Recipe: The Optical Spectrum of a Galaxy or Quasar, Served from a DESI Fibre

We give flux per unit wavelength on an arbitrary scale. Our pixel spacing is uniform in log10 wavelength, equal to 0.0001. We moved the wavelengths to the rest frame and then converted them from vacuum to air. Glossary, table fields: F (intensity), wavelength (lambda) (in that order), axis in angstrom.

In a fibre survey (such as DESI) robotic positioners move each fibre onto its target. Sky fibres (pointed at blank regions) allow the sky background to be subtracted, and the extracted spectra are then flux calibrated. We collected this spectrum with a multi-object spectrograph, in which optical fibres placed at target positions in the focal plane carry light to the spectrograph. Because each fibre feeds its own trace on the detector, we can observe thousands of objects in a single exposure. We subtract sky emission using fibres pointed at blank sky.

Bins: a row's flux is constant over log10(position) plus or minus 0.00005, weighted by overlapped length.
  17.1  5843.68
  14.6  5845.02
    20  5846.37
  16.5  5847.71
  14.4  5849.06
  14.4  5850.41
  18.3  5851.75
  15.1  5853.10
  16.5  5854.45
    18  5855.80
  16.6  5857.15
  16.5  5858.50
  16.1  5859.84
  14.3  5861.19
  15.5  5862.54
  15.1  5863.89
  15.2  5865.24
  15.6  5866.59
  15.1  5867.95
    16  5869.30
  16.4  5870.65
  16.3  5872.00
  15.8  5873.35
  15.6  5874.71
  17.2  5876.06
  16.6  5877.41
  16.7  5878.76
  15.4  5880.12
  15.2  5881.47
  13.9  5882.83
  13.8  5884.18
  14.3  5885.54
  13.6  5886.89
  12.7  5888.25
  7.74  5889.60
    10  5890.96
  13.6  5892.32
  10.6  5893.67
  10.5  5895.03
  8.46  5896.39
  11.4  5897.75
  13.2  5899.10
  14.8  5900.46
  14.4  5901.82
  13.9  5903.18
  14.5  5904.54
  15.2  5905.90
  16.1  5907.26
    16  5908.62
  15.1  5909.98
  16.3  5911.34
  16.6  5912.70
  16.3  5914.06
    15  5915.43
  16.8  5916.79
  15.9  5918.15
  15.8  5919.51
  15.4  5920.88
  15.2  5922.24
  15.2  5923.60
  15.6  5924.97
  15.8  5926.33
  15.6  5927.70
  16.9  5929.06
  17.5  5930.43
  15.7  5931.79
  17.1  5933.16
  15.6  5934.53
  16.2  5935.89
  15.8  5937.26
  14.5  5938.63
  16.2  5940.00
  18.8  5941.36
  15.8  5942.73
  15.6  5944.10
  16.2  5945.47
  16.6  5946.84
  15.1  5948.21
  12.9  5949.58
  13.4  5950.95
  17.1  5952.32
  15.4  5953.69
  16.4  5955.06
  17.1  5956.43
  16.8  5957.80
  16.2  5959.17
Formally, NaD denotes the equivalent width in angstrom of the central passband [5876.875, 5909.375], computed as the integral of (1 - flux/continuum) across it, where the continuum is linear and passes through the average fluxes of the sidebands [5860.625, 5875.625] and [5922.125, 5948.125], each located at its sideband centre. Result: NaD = 4.8 angstrom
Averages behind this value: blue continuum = 15.6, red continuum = 16.1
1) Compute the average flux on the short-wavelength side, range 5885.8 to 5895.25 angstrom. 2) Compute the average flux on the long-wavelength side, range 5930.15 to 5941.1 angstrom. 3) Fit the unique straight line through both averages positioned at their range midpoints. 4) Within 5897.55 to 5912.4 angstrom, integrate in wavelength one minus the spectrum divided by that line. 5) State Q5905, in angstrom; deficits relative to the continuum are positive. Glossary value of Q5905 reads -2.1 angstrom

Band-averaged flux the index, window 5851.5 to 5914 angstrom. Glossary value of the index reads 14.7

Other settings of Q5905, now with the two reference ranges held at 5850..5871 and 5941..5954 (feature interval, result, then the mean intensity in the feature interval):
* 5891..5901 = 2.64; 11.6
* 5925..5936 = -0.41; 16.3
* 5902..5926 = 0.27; 15.6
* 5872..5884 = 0.09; 15.7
